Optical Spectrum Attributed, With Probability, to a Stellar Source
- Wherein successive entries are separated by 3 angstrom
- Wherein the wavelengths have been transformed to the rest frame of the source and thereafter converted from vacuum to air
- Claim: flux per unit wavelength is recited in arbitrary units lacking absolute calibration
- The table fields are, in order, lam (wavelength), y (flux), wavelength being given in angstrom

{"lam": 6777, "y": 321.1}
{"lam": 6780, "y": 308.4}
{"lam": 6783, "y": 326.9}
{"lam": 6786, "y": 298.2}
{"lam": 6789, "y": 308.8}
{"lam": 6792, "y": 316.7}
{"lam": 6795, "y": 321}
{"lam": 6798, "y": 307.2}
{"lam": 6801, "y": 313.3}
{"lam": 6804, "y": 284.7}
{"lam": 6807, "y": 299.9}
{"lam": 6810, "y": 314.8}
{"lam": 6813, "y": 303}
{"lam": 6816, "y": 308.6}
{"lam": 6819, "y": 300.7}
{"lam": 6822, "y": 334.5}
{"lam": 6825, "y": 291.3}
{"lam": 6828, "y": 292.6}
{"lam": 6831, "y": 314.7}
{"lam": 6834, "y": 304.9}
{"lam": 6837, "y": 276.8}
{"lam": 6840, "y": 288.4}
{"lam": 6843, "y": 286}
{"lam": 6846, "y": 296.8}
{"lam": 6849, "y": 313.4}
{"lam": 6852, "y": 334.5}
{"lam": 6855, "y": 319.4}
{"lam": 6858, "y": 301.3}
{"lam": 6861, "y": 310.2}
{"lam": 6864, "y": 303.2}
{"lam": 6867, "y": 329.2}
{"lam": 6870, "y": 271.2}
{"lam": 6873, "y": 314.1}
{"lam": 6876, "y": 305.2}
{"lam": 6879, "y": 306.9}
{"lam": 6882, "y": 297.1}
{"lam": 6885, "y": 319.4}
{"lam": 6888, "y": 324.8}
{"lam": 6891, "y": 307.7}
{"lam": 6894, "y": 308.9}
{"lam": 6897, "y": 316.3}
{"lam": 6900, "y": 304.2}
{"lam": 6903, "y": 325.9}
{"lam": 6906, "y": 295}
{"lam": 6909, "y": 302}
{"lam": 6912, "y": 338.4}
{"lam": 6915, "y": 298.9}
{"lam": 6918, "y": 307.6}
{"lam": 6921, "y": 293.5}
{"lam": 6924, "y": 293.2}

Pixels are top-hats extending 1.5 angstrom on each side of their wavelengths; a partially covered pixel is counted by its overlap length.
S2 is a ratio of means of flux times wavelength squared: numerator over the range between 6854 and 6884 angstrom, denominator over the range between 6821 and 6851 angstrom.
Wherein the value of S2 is 1.0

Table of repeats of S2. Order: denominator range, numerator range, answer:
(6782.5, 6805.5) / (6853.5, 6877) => 1.01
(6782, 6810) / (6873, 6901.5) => 1.03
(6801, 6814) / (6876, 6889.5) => 1.05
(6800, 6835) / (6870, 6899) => 1.03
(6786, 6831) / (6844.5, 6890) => 1.03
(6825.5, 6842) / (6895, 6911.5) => 1.07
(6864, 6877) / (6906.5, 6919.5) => 1.03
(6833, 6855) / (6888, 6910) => 1.04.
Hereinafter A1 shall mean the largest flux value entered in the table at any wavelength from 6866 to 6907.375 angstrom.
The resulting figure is 329.2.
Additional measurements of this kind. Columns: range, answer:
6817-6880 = 334.5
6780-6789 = 326.9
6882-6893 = 324.8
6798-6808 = 313.3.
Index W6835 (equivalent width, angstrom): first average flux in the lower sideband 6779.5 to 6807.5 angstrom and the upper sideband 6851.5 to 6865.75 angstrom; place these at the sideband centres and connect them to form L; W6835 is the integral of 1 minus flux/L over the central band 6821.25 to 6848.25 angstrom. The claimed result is 1.2 angstrom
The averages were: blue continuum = 309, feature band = 298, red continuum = 313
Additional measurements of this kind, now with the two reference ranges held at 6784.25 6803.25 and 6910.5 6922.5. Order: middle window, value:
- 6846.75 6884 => 0.1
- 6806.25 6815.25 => 0.1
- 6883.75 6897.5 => -0.2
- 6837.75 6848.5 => 0.6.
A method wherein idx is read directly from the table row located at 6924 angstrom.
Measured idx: 293.2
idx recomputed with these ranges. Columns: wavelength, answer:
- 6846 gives 296.8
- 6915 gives 298.9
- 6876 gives 305.2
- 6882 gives 297.1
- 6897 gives 316.3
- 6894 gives 308.9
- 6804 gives 284.7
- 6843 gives 286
